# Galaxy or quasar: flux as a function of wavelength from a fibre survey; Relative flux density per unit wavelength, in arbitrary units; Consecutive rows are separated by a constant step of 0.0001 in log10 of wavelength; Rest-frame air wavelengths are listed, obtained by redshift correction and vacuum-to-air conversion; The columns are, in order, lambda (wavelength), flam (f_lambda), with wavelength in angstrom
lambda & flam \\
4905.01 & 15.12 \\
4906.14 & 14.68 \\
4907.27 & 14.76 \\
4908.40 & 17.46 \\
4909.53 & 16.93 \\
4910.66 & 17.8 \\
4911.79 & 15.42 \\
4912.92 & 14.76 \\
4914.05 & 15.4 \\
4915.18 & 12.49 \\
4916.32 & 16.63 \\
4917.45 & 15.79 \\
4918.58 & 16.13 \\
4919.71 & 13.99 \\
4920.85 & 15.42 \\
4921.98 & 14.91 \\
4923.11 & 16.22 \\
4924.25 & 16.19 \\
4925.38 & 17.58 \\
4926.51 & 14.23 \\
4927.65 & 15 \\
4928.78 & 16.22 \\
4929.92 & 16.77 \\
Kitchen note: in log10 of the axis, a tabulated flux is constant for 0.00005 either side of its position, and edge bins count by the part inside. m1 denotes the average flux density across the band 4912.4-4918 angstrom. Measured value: 15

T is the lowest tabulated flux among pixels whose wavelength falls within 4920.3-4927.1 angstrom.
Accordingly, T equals 14.23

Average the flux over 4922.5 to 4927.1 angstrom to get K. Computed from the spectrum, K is 16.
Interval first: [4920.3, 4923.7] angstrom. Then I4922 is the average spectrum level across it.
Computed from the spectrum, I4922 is 15.5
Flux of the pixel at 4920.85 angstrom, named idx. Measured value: 15.42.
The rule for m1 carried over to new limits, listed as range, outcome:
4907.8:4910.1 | 17.2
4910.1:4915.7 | 15.2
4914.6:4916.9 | 14.5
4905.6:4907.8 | 14.7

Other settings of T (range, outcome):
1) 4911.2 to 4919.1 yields 12.49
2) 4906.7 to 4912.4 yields 14.76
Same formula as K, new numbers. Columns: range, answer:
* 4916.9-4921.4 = 15.3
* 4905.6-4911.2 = 16.3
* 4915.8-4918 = 16.2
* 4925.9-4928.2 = 14.7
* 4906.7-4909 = 16.1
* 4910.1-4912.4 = 16.6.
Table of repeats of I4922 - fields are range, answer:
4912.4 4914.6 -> 15.1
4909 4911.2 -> 17.4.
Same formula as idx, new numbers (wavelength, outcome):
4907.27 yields 14.76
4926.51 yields 14.23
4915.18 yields 12.49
